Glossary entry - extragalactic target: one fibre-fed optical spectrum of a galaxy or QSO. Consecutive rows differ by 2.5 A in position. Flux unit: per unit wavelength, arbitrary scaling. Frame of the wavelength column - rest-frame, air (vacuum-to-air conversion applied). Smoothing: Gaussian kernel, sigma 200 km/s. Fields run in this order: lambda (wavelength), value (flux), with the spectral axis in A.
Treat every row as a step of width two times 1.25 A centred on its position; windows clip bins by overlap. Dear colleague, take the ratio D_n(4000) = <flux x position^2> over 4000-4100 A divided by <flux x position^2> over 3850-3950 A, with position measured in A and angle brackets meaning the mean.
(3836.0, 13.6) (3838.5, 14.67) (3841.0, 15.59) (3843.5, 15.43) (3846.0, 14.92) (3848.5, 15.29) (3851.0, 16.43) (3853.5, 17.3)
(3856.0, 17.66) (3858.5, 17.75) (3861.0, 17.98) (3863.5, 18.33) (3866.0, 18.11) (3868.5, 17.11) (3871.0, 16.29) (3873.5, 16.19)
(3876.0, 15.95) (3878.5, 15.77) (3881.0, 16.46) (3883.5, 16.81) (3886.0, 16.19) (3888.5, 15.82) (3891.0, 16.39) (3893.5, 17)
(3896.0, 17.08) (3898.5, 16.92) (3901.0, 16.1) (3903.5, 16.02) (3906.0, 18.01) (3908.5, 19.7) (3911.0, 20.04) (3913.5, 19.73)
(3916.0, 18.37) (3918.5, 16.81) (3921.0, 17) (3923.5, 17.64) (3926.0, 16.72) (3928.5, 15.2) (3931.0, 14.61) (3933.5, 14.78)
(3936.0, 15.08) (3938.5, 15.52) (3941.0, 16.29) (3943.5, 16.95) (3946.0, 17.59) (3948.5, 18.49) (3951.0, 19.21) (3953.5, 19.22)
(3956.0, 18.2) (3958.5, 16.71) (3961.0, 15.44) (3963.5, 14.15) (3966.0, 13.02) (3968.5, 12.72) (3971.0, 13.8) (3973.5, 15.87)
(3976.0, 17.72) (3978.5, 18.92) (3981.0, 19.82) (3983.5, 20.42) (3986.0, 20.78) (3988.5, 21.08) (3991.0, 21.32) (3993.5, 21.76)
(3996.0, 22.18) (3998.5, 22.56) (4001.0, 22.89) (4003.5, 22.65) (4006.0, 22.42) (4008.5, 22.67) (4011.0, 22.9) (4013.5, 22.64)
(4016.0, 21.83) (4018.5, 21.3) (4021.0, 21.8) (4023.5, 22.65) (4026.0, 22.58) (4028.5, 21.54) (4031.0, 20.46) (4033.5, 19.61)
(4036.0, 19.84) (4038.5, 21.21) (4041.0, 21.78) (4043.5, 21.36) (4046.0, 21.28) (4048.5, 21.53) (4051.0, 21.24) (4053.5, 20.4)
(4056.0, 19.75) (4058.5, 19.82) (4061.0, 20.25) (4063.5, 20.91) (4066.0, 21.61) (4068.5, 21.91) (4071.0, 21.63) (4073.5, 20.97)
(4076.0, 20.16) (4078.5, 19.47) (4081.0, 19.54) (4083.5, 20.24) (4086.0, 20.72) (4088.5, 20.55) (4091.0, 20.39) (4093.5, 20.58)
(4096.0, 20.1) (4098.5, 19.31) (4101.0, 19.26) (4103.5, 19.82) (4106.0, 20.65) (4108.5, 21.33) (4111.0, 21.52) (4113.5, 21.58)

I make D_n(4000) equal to 1.34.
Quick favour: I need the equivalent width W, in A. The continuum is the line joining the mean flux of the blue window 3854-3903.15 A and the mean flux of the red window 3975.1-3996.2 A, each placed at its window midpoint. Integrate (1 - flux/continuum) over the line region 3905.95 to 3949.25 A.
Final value 3.1 A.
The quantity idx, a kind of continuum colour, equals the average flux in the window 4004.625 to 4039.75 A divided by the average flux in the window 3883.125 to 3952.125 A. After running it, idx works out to 1.28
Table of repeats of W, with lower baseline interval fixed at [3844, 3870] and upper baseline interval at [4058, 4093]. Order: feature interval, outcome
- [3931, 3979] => 6.2 A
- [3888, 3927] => 0.8 A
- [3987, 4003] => -2.2 A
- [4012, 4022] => -1.2 A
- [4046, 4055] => -0.4 A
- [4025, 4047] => -1.2 A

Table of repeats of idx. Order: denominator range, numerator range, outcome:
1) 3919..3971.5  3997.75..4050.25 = 1.35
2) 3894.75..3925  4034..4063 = 1.17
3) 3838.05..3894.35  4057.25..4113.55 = 1.24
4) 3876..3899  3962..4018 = 1.20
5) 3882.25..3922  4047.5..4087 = 1.19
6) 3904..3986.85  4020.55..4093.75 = 1.22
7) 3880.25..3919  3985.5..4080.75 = 1.23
